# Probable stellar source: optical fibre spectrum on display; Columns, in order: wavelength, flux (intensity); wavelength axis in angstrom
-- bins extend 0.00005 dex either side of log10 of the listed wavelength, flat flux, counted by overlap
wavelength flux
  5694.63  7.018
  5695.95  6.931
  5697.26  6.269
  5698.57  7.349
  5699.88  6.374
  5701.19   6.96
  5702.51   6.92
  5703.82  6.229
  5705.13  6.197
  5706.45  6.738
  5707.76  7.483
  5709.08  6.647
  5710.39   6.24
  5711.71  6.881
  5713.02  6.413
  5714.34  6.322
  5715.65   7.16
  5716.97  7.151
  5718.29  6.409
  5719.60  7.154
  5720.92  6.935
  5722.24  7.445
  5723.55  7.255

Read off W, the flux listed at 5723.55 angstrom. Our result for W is 7.255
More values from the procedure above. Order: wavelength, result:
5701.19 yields 6.96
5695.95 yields 6.931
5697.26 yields 6.269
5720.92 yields 6.935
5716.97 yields 7.151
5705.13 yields 6.197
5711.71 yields 6.881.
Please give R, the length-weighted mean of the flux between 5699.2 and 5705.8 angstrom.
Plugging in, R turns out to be 6.54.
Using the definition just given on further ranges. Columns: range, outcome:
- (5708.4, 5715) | 6.5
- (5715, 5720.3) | 6.96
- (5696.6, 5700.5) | 6.68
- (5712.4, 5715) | 6.37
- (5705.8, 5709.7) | 6.96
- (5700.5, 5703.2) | 6.92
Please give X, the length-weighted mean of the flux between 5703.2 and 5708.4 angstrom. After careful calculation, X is 6.66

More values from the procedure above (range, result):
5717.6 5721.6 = 6.83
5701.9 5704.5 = 6.58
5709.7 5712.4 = 6.57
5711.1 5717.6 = 6.79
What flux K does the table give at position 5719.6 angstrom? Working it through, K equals 7.154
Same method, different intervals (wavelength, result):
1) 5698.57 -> 7.349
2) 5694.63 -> 7.018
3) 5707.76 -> 7.483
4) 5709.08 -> 6.647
